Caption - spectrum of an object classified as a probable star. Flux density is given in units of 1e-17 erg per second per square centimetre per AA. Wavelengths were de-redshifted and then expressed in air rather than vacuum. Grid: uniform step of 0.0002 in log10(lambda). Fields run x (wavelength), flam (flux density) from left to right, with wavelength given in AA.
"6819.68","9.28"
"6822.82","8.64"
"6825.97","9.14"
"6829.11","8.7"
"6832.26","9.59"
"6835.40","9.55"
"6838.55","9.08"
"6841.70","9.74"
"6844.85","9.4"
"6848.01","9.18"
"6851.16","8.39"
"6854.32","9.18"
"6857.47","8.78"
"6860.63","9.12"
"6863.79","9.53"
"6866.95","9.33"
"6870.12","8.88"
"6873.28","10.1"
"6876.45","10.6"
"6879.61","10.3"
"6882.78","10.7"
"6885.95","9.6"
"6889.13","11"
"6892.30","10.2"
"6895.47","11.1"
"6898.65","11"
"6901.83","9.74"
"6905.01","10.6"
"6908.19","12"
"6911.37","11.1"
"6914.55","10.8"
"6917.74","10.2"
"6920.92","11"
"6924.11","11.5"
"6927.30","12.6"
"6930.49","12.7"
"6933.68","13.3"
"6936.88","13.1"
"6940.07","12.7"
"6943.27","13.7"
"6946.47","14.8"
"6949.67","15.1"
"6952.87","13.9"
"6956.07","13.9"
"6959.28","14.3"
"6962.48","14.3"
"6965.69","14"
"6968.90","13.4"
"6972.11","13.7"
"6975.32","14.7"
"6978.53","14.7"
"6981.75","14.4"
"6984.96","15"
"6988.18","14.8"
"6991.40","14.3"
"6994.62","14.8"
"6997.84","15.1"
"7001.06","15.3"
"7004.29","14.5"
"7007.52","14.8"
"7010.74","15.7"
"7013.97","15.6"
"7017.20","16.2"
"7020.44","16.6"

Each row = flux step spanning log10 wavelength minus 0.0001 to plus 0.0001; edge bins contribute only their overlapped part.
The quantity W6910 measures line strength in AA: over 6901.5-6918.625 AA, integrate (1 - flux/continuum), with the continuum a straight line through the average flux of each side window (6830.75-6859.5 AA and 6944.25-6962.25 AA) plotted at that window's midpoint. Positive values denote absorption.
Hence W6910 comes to 2.04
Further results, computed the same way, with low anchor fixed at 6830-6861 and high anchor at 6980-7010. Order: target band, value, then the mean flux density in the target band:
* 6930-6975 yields -2.15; 13.8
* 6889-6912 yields 0.89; 10.8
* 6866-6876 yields 0.57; 9.57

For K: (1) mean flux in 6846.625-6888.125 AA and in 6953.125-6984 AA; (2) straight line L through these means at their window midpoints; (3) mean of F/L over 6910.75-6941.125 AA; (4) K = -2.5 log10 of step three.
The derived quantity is 0.029 mag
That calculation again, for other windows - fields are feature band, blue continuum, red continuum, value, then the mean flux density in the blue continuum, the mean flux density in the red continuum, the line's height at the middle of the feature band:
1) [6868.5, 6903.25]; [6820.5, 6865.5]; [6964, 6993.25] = 0.05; 9.15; 14.3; 10.8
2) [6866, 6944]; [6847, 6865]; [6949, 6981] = 0.02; 9.02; 14.2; 11.3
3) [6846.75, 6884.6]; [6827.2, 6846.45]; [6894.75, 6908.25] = 0.05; 9.34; 10.7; 9.97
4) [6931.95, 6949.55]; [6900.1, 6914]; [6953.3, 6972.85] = -0.08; 10.9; 13.9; 12.7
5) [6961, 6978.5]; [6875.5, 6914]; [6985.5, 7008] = -0.03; 10.7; 14.8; 13.7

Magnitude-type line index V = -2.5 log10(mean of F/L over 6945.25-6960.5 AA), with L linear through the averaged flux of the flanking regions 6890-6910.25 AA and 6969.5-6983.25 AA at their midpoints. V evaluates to -0.09 mag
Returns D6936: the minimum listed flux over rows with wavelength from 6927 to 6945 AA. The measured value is 12.6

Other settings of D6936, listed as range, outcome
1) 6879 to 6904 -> 9.6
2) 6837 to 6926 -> 8.39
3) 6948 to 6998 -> 13.4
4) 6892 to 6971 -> 9.74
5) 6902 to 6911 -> 10.6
